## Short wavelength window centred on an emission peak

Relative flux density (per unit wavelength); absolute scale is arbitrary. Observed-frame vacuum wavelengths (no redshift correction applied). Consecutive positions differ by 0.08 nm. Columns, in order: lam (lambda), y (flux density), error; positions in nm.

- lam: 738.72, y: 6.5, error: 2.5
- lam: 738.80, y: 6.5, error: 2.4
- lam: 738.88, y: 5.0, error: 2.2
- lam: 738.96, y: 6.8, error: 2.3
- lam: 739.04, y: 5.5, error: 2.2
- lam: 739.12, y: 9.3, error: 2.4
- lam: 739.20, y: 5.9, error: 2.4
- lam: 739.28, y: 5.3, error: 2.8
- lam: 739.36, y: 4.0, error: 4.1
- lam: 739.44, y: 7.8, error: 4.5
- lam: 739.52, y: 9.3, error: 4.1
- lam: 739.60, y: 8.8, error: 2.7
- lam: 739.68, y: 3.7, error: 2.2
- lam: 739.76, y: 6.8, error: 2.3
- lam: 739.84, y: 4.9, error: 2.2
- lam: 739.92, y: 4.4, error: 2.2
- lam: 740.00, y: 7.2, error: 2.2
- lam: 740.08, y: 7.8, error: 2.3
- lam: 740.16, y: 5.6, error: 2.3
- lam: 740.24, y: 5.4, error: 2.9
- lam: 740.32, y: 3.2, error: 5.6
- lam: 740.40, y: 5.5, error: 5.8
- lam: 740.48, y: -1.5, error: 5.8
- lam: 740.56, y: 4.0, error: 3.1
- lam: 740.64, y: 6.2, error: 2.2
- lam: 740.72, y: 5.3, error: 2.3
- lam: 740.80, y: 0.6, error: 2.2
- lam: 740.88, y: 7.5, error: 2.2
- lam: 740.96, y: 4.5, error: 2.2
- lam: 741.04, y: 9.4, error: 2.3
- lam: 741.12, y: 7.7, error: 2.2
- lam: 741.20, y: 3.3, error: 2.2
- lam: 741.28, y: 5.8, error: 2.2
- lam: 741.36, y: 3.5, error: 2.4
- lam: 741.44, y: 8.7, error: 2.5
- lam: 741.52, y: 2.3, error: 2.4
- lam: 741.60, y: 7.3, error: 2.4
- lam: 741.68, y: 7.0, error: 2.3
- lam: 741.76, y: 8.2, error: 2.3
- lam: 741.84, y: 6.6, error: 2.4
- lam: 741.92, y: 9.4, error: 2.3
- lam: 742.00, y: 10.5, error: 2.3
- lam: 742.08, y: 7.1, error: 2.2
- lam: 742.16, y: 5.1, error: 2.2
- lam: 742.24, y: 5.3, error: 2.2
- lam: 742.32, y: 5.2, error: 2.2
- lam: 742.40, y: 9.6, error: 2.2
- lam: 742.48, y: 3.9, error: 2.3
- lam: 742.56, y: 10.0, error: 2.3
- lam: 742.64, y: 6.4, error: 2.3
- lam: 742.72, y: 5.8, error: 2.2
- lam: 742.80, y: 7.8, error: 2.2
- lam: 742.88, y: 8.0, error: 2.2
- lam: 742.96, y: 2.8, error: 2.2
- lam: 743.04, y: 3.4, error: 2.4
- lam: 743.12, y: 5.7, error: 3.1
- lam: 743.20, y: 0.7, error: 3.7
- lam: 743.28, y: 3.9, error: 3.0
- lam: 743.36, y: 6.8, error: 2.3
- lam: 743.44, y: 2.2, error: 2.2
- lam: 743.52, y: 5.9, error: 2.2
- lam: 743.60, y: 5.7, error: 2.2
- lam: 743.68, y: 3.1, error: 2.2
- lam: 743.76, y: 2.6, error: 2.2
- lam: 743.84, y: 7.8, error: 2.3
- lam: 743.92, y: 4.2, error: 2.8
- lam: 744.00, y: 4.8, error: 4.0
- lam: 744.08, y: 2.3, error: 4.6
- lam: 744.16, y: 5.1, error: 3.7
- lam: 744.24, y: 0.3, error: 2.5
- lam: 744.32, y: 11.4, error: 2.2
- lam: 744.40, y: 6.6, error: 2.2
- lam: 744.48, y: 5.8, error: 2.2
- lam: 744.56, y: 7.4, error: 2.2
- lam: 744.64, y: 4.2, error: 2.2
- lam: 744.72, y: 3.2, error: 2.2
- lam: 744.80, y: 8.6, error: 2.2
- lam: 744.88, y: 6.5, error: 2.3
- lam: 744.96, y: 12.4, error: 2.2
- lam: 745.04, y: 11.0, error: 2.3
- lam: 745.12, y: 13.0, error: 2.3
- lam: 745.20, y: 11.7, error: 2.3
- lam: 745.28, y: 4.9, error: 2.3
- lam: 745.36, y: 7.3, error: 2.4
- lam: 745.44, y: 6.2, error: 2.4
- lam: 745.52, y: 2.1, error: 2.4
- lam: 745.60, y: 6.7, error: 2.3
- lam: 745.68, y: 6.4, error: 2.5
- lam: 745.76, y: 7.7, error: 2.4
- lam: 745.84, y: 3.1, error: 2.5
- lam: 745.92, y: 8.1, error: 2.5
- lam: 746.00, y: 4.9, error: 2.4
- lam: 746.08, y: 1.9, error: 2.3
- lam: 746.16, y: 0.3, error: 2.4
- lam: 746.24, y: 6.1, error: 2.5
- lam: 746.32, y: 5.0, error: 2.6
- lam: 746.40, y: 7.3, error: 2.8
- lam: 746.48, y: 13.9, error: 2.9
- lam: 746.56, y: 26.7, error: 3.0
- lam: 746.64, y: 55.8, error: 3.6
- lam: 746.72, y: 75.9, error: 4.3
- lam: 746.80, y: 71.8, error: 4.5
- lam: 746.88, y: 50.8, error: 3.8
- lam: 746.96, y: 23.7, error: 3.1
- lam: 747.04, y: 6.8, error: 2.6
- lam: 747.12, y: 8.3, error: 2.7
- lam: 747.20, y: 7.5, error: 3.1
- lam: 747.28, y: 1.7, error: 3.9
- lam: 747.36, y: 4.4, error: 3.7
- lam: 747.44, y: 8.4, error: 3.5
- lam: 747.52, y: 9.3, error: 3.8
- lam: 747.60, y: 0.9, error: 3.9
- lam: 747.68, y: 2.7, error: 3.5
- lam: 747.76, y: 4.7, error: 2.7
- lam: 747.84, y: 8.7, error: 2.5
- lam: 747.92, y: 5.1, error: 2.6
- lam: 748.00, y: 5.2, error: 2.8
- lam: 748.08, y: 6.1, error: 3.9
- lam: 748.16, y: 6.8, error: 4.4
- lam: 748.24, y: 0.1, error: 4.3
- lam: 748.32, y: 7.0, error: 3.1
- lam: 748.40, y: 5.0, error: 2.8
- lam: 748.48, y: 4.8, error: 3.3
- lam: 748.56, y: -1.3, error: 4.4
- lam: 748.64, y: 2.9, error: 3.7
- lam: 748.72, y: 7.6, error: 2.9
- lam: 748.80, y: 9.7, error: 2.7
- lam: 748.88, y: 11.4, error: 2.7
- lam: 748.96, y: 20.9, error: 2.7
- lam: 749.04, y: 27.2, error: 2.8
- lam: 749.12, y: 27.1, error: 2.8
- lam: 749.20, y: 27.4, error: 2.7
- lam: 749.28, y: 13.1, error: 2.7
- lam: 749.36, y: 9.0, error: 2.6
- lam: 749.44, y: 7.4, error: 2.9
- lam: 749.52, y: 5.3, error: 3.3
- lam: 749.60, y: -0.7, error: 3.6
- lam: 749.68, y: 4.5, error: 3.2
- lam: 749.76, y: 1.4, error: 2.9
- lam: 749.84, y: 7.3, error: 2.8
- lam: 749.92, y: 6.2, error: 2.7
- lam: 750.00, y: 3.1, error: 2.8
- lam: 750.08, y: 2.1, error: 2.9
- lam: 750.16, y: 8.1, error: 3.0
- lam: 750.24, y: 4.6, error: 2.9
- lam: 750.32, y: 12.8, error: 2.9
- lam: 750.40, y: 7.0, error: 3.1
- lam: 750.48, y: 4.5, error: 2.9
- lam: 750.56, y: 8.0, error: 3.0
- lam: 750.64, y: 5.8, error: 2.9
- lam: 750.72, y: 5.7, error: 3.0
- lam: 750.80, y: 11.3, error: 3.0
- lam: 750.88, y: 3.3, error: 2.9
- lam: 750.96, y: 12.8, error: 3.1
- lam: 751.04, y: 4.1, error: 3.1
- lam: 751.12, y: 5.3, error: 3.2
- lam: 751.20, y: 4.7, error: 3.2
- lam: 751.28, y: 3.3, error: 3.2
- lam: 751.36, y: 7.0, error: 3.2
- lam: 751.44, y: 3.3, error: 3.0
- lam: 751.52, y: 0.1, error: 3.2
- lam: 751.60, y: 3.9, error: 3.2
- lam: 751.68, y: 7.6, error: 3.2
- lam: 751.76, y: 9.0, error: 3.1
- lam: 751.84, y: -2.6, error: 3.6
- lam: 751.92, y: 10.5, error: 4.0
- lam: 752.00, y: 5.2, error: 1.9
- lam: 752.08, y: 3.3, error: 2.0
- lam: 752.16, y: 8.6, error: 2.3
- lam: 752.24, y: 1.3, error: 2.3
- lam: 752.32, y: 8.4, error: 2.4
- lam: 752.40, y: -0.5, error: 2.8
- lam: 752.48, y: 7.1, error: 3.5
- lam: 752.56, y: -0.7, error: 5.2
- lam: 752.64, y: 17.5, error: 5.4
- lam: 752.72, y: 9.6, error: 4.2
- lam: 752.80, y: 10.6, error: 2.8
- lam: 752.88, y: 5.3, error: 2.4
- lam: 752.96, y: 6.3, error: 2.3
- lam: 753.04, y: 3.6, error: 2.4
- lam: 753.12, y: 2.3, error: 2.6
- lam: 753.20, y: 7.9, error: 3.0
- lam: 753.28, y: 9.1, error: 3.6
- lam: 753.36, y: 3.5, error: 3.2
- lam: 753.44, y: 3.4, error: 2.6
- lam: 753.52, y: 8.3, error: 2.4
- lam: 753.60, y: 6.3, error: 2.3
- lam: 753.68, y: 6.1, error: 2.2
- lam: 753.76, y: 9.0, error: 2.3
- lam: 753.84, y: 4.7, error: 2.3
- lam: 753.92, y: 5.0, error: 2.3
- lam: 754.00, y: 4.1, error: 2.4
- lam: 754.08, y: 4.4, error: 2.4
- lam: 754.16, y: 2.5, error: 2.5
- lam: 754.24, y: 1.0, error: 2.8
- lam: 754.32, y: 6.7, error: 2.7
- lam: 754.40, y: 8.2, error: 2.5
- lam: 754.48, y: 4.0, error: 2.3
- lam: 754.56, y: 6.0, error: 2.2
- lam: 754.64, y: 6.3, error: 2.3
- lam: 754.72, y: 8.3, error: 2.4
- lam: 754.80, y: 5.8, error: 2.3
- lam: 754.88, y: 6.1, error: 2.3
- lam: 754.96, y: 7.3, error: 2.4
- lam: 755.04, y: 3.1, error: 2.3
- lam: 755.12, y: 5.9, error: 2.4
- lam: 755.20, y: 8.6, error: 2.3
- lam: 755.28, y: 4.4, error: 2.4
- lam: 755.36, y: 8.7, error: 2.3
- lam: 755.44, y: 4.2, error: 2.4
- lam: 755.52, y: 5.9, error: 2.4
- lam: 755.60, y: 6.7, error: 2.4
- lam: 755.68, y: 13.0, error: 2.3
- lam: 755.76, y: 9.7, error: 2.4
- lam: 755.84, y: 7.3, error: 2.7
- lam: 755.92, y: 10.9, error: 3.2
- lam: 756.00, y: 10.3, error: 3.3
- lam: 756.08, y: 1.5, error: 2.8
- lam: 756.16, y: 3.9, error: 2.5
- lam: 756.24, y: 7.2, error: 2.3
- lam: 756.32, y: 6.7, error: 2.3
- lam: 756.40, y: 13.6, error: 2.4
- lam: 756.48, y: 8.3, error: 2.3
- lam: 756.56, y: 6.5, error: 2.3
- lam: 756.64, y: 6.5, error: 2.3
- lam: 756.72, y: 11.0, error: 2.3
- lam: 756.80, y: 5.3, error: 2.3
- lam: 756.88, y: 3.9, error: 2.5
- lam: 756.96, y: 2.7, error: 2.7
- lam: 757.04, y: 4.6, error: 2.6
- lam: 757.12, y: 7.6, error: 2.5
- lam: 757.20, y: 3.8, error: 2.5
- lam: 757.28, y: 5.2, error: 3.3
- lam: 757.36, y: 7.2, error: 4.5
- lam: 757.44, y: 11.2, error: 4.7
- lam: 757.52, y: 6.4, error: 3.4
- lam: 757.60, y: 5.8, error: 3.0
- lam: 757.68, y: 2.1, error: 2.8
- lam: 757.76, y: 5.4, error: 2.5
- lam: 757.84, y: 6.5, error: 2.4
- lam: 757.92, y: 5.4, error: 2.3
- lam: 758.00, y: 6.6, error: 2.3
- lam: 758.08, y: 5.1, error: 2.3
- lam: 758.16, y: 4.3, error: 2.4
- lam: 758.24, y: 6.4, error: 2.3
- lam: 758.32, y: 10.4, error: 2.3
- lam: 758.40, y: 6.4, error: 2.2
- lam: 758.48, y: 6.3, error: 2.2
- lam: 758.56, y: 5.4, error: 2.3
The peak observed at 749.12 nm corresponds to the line [N II] 6583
